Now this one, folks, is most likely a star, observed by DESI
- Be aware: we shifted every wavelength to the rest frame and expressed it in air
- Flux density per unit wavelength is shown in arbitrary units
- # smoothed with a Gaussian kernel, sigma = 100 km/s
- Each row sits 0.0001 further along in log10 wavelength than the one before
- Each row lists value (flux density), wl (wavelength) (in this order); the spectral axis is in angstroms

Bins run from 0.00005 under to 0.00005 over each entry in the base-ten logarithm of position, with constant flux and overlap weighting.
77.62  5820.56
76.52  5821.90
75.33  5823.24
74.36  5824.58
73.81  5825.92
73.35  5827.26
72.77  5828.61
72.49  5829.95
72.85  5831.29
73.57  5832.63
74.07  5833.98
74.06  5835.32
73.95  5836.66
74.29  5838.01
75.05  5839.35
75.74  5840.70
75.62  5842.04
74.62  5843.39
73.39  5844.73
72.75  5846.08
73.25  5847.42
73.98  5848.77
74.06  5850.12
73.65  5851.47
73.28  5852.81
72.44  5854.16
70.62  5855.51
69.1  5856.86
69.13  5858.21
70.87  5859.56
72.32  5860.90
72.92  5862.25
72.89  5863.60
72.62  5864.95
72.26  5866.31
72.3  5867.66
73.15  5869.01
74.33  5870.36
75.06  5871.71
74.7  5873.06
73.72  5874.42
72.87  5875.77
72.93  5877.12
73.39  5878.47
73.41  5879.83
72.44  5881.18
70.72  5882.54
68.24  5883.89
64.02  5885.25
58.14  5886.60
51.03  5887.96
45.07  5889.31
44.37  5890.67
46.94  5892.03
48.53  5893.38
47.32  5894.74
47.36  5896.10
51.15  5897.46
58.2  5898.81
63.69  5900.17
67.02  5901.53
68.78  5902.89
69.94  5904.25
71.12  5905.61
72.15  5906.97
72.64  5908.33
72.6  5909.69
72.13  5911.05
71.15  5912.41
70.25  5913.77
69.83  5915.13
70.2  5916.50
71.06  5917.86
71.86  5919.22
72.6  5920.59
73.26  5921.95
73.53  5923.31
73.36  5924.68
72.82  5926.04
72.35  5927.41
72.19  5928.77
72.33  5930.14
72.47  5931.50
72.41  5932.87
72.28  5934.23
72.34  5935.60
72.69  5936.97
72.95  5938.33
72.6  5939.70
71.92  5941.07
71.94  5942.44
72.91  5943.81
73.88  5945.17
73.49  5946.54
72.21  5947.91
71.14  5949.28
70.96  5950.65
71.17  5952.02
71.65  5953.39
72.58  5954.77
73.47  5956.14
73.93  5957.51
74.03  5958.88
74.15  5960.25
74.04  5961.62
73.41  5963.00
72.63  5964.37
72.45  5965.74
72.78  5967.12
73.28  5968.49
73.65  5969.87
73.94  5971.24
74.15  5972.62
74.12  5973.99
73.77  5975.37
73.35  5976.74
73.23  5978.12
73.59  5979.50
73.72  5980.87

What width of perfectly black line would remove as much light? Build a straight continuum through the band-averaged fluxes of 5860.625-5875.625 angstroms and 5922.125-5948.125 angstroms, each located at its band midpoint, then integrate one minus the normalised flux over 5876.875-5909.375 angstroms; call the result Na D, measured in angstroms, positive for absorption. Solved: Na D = 5.1 angstroms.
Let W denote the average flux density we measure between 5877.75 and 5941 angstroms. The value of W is 66.7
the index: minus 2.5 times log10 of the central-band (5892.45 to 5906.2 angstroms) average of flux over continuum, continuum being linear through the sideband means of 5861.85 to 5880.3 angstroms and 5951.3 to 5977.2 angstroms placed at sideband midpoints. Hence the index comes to 0.24 mag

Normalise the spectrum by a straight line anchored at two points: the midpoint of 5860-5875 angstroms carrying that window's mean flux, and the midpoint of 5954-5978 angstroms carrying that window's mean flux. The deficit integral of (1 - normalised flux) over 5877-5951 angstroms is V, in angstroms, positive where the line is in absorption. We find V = 5.9 angstroms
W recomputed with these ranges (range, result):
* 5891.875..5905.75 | 58.1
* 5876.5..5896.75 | 58.9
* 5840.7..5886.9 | 72.2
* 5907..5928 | 72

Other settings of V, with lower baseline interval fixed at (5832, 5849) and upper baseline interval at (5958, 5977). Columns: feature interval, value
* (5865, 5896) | 3.9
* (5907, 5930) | 0.6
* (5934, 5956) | 0.4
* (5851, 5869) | 0.5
